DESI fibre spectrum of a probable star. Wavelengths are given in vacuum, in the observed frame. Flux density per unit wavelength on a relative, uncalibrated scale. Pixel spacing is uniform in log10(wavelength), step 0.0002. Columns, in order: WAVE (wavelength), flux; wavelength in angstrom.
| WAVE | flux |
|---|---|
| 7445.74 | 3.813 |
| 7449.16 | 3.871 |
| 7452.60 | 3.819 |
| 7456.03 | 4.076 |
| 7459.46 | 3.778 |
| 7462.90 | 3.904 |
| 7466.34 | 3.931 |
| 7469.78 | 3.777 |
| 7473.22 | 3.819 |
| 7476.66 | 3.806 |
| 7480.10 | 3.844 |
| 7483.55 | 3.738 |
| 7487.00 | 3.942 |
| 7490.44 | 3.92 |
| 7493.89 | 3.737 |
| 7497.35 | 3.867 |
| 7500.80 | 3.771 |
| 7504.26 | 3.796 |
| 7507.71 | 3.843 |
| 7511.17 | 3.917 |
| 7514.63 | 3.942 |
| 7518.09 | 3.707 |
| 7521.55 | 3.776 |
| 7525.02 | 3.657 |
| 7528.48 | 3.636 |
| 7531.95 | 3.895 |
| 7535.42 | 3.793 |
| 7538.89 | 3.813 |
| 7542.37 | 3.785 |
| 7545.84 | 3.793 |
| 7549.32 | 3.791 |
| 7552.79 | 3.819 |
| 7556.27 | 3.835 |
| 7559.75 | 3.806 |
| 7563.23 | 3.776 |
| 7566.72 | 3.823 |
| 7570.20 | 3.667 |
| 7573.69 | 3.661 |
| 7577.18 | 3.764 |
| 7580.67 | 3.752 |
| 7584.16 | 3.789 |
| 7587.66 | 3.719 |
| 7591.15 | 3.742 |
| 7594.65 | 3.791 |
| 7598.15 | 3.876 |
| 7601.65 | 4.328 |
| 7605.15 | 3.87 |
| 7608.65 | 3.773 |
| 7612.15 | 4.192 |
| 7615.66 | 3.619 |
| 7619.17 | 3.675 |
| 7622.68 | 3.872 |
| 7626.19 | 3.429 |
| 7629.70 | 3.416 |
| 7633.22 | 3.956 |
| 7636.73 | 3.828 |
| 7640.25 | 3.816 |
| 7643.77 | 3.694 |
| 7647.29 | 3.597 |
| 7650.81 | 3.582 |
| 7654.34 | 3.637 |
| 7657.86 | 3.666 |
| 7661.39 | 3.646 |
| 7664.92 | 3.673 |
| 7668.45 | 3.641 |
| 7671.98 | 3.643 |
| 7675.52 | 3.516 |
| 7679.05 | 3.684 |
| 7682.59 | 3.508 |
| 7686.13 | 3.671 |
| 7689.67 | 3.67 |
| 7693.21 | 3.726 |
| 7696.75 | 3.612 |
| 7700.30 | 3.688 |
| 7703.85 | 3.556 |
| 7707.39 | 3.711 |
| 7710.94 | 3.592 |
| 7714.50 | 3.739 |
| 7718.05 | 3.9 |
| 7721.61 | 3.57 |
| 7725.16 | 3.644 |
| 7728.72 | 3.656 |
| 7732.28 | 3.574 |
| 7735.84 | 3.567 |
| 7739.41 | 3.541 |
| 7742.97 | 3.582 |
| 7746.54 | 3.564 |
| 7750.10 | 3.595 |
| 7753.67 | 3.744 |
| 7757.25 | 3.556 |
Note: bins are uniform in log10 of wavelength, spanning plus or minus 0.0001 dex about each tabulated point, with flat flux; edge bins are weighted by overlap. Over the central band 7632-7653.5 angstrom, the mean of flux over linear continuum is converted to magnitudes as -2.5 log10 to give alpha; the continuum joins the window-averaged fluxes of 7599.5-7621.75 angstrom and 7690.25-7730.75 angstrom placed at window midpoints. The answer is 0.03 mag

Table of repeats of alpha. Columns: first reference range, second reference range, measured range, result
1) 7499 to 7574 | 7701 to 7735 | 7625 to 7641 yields 0.01 mag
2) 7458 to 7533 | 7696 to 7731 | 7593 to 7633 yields -0.02 mag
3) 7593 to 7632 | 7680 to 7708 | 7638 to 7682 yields 0.02 mag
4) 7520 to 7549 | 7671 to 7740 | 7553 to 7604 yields -0.02 mag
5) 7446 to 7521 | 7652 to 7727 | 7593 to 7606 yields -0.07 mag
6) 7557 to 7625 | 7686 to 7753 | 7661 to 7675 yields 0.02 mag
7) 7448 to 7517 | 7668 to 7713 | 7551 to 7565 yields -0.01 mag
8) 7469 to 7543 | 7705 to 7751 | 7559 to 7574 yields 0.00 mag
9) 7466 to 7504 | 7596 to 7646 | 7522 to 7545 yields 0.02 mag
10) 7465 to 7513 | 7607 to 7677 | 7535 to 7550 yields 0.00 mag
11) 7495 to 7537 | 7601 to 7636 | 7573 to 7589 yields 0.02 mag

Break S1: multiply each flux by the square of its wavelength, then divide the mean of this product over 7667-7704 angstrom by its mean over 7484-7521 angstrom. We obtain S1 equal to 1.0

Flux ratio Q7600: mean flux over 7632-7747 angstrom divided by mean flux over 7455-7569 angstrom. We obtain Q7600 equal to 0.96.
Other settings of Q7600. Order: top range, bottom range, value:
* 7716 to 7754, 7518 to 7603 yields 0.96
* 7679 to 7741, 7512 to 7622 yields 0.96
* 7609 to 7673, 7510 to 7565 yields 0.98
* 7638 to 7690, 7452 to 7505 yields 0.95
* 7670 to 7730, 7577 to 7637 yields 0.96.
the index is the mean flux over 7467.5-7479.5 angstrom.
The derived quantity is 3.81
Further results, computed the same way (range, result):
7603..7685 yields 3.7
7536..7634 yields 3.79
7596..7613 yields 3.99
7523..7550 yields 3.77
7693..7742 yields 3.64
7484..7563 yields 3.81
